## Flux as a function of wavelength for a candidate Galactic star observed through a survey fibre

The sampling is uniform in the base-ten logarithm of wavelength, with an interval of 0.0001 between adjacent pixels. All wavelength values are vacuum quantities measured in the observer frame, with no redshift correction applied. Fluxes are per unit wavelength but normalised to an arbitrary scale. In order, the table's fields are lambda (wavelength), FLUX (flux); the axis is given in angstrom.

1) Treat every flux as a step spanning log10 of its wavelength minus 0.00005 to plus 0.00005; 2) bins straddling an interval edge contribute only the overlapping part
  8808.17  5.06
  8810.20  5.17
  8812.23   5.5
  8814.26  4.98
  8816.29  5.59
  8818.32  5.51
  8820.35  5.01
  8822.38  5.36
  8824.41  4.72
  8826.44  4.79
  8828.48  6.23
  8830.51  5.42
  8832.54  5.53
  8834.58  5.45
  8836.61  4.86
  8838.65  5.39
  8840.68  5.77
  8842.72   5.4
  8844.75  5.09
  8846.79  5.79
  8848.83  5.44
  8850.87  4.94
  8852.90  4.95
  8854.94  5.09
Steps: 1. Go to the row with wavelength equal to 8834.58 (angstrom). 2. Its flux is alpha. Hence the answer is 5.45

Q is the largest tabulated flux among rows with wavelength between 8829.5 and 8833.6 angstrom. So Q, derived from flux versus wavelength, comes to 5.53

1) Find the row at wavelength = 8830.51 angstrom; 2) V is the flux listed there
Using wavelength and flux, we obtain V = 5.42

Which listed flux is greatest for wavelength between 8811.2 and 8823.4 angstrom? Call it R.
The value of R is 5.59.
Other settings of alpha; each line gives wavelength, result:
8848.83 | 5.44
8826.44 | 4.79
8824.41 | 4.72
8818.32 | 5.51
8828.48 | 6.23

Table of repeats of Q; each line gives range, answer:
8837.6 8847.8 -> 5.79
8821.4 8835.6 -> 6.23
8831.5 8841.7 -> 5.77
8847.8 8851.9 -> 5.44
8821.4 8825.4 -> 5.36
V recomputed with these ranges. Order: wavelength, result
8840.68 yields 5.77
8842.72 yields 5.4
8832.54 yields 5.53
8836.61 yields 4.86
